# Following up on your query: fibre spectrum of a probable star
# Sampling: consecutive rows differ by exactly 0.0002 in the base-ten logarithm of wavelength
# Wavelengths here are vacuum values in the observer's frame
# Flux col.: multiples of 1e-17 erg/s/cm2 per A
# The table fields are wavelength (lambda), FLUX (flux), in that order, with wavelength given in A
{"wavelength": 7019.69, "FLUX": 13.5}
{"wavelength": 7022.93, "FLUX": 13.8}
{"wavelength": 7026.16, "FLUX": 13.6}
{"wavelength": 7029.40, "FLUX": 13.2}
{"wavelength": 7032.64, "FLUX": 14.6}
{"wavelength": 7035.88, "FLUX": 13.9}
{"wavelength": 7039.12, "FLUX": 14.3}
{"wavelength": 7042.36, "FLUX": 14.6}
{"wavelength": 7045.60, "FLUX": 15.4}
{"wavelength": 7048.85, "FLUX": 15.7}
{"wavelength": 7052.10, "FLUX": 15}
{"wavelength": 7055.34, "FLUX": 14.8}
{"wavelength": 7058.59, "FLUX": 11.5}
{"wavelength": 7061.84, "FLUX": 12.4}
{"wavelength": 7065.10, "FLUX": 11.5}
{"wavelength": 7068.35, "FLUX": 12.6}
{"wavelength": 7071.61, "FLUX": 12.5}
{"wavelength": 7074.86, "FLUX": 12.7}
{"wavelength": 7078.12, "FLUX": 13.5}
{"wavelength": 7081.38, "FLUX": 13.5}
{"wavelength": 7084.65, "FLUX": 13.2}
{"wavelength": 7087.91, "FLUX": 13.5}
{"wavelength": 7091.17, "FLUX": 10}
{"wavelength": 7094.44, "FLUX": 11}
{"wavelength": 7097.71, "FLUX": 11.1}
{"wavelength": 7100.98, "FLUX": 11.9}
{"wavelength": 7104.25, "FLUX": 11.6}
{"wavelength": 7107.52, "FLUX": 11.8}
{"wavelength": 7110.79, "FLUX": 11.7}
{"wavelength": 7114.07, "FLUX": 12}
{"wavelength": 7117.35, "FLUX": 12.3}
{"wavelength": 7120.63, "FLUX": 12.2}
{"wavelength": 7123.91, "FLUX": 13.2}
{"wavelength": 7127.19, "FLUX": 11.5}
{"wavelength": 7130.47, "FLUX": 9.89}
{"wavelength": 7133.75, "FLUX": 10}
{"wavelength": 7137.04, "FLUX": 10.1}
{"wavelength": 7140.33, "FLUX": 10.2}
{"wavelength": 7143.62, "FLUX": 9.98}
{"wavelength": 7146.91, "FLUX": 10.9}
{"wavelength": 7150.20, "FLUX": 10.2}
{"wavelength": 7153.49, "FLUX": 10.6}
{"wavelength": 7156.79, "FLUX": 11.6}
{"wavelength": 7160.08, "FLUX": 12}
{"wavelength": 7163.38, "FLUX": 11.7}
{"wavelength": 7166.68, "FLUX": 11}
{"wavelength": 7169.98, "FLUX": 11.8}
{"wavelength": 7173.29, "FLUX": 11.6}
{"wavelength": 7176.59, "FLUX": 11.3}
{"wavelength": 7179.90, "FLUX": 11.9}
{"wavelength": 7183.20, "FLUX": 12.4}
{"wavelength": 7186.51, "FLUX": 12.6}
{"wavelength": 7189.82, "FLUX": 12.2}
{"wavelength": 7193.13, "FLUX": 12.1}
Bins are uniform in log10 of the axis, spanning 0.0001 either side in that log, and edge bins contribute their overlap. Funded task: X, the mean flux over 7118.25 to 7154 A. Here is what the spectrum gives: 10.8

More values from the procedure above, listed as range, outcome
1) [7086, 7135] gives 11.6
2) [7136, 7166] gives 10.8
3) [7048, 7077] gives 13.1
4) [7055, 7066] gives 12.3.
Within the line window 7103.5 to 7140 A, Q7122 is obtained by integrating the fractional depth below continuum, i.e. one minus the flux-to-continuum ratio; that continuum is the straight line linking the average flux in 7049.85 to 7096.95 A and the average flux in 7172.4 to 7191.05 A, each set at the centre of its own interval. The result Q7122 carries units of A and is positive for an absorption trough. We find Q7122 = 2.8 A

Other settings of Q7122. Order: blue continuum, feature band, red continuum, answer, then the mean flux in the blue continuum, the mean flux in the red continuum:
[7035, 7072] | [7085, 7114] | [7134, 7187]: 2.20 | 13.7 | 11.2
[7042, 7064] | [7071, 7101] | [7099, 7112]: 0.78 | 14.1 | 11.7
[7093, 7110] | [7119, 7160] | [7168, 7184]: 2.54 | 11.5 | 11.8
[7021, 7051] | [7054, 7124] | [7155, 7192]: 5.80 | 14.3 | 11.8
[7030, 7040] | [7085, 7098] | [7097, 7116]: 0.67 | 14.2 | 11.7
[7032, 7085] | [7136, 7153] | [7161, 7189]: 2.73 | 13.6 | 11.8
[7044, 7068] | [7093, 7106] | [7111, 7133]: 1.05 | 13.7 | 11.8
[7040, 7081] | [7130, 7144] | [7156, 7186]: 2.55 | 13.5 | 11.7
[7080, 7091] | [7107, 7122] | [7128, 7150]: -0.71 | 12.9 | 10.2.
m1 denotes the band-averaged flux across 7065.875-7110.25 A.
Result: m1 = 12.2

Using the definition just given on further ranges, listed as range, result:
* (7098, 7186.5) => 11.4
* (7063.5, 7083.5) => 12.7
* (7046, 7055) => 15.3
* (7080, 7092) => 12.7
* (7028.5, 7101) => 13.2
